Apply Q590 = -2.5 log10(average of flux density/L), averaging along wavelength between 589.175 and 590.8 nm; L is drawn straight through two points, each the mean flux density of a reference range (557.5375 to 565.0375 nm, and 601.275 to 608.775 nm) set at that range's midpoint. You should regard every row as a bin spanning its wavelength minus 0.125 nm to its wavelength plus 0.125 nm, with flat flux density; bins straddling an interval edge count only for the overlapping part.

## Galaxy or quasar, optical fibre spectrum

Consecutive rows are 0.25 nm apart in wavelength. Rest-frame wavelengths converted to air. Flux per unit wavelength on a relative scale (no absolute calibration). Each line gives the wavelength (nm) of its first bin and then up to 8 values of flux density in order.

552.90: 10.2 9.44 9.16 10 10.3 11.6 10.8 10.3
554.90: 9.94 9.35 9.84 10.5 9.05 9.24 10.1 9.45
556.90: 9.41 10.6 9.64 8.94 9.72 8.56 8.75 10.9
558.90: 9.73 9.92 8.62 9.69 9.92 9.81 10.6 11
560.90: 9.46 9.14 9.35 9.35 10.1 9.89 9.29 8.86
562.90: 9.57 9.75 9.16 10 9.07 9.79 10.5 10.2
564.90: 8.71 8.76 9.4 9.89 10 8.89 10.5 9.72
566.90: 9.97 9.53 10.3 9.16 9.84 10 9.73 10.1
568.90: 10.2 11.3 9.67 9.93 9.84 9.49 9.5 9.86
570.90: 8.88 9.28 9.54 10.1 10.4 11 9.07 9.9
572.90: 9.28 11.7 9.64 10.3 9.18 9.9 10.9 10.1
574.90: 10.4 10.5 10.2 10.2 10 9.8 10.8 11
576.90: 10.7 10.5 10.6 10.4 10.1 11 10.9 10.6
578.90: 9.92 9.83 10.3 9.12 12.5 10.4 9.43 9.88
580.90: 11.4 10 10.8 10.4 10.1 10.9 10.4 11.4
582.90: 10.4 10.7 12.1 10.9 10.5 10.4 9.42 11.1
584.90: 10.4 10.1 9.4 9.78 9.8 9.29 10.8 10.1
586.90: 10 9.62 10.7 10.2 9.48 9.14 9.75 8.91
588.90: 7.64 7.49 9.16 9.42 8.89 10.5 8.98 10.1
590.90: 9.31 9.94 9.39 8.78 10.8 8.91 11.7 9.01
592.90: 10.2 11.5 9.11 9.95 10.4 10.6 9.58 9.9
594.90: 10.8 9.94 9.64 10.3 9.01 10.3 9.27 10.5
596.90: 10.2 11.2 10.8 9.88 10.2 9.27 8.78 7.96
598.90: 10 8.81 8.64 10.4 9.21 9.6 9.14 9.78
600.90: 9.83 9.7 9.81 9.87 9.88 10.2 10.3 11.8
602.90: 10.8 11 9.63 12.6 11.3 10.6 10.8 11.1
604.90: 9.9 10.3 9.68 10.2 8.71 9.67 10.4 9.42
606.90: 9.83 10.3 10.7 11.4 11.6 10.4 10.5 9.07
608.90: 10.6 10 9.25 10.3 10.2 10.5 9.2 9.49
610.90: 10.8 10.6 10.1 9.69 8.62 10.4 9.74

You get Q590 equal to 0.08 mag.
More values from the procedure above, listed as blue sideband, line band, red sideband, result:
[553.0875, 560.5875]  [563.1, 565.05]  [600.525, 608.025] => 0.03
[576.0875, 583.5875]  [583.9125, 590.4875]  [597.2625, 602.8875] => 0.07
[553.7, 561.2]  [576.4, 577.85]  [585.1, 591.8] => -0.11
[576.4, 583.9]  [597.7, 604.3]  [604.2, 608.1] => 0.04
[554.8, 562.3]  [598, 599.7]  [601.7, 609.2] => 0.14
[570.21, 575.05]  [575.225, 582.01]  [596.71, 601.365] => -0.06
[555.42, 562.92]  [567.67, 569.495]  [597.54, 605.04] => -0.04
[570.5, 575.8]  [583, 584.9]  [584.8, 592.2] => -0.11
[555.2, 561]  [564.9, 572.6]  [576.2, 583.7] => 0.04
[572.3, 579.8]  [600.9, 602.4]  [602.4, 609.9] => 0.05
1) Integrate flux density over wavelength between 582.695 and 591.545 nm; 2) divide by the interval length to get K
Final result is 9.84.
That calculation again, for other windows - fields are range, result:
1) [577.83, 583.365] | 10.5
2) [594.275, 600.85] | 9.74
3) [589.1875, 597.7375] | 9.92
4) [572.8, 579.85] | 10.3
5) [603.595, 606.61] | 10.4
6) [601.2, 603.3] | 10.4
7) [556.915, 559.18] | 9.62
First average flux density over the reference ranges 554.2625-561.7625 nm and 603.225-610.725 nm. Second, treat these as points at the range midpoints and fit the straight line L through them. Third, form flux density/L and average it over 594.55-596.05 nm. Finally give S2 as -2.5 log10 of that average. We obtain 0.02 mag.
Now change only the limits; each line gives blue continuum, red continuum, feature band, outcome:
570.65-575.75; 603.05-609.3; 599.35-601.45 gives 0.08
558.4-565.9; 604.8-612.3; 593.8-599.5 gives 0.01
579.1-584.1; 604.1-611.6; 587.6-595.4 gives 0.08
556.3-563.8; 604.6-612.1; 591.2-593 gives 0.01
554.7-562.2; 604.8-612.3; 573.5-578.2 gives -0.06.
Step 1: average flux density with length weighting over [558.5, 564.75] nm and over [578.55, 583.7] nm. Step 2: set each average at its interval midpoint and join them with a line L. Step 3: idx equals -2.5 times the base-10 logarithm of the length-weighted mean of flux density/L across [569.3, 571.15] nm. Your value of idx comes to 0.06 mag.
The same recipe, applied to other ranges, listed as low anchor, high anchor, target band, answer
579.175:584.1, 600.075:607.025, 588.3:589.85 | 0.20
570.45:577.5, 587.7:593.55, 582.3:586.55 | -0.07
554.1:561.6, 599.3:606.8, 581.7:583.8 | -0.09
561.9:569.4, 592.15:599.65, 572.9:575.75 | -0.05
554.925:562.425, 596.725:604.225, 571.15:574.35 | -0.02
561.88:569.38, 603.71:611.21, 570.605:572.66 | 0.00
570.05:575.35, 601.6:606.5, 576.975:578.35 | -0.05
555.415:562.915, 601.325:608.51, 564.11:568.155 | 0.01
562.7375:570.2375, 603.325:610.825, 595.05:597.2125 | 0.01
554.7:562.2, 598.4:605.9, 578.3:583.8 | -0.07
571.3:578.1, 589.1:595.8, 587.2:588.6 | 0.01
